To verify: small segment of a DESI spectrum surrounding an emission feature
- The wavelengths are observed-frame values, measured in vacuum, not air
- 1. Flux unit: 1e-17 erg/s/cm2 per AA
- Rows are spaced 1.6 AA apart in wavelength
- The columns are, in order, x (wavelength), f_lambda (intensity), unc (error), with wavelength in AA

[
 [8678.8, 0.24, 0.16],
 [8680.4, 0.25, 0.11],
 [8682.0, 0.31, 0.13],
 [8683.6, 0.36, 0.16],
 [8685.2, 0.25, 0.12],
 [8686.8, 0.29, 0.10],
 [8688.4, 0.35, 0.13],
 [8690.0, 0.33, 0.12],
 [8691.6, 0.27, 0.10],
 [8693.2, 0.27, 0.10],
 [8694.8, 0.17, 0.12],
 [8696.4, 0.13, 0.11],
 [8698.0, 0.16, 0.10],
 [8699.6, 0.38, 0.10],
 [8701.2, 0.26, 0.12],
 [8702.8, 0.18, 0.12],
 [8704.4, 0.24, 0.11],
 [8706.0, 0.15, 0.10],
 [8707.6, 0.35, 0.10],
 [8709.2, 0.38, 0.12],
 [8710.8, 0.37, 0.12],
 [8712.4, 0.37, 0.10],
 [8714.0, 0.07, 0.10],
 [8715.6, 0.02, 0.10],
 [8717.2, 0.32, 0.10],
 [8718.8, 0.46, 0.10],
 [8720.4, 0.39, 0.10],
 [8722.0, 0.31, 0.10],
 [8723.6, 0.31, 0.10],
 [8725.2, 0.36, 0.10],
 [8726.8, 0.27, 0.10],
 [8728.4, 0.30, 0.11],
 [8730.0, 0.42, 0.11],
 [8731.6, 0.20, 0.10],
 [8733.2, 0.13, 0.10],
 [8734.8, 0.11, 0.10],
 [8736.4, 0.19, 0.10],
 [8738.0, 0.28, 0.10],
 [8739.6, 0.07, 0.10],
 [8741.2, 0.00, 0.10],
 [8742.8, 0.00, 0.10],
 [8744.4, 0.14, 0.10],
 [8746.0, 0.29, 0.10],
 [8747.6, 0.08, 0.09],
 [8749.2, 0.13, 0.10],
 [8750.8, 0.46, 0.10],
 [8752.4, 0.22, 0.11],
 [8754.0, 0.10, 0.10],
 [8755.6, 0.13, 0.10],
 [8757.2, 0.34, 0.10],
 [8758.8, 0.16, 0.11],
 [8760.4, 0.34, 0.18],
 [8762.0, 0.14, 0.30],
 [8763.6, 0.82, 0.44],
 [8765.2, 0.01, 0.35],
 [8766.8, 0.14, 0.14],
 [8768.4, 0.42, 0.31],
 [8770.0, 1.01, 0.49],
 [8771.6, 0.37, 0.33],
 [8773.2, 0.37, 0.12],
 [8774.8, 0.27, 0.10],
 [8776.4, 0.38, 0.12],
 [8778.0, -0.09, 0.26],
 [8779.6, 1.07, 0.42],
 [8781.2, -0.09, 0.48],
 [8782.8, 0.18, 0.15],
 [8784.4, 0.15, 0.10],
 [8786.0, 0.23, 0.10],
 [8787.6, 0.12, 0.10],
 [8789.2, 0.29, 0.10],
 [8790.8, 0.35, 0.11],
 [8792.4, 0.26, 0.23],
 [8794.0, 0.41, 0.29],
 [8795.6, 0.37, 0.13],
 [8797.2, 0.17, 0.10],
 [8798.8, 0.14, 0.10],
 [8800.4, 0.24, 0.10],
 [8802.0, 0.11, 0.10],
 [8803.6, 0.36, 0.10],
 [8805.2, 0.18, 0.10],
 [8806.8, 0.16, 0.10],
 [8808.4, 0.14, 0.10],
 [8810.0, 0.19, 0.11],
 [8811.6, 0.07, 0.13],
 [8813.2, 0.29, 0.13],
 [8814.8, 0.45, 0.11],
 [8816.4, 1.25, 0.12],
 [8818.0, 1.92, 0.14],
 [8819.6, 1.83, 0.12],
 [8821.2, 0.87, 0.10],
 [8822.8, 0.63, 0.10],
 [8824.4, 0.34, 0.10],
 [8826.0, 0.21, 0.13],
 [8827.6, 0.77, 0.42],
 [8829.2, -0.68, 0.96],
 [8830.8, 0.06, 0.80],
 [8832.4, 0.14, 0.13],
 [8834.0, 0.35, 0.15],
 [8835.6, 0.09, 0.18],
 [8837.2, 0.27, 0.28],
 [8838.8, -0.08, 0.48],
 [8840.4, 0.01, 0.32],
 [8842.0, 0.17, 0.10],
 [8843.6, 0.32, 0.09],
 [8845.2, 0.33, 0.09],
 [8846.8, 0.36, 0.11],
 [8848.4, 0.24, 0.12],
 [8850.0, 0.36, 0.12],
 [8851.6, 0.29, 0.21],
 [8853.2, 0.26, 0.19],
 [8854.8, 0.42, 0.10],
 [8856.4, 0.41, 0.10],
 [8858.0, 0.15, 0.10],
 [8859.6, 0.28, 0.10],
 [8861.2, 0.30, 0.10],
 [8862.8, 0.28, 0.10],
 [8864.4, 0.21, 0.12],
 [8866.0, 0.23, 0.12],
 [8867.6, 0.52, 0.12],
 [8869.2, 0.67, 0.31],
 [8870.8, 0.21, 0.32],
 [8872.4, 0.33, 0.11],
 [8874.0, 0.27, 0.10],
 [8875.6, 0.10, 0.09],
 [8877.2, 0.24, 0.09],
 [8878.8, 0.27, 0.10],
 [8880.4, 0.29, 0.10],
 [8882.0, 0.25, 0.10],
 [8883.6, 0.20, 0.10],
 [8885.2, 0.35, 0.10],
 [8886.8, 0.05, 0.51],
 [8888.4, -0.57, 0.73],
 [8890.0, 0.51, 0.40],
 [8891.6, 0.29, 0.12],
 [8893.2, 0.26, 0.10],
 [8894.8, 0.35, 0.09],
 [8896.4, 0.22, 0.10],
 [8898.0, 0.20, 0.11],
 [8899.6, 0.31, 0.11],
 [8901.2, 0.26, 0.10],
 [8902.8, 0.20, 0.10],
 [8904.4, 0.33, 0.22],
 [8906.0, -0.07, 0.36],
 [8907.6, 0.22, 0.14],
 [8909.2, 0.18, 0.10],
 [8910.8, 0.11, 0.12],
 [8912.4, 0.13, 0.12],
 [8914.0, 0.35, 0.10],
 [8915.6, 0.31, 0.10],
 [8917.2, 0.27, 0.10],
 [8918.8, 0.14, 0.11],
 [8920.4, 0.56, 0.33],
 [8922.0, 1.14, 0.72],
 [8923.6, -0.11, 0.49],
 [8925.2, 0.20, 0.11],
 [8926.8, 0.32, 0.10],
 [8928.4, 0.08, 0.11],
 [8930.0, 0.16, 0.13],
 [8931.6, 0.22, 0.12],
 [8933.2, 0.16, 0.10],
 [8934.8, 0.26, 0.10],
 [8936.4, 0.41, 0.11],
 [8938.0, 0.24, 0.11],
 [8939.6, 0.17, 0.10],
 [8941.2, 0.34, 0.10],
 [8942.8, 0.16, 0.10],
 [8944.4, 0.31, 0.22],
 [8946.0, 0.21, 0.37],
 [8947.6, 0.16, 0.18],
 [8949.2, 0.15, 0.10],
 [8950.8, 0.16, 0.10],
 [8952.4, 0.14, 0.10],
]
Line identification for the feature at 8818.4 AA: Hbeta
